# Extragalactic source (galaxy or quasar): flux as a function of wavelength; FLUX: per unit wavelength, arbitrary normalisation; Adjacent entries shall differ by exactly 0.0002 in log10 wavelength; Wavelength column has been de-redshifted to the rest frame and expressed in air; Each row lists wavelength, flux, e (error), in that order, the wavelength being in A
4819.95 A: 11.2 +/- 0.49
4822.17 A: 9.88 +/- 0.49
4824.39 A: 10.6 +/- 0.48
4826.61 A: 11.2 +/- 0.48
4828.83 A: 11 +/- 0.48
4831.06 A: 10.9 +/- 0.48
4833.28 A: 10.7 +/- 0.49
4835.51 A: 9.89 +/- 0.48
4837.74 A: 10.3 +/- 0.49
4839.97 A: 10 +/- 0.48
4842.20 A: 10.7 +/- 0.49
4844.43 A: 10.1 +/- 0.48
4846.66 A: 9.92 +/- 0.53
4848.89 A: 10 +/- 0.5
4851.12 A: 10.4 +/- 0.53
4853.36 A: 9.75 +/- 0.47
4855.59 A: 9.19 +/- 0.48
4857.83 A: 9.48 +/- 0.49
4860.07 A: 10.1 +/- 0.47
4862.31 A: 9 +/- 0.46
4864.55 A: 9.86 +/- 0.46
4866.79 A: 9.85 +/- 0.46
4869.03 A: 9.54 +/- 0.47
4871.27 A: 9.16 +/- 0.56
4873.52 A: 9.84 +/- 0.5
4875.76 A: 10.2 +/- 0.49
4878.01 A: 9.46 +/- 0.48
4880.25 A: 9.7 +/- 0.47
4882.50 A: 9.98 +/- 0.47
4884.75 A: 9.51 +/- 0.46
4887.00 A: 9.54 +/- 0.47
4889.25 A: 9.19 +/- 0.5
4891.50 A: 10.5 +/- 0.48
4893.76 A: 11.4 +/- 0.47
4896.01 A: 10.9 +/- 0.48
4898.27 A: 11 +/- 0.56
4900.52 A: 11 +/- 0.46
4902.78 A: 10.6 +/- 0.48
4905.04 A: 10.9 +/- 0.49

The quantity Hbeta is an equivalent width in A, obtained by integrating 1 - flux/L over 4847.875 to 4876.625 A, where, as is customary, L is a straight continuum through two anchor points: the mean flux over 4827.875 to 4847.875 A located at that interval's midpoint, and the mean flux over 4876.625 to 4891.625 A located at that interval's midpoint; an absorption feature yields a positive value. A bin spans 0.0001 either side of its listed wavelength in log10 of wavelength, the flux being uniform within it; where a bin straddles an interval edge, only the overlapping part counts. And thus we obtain 0.8 A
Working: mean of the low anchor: 10.4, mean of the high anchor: 9.65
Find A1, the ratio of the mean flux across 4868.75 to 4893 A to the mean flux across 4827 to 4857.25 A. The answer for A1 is 0.95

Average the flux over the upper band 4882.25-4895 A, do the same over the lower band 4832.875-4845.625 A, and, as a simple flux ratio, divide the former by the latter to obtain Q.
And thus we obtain 1.0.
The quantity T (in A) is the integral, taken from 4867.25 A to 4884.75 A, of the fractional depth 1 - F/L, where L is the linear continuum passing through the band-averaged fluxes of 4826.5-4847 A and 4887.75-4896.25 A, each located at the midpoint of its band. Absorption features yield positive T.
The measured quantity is 1.2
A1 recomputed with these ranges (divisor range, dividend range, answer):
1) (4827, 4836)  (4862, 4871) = 0.89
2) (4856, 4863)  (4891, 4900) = 1.15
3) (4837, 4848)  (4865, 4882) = 0.95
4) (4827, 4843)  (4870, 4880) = 0.92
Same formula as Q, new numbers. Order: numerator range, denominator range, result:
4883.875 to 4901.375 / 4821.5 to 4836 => 0.98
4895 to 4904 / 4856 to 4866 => 1.13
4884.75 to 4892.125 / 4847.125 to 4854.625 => 0.96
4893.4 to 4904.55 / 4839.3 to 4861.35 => 1.10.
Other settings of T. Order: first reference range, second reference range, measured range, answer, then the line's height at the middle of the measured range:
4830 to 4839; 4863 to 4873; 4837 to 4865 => 0.3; 10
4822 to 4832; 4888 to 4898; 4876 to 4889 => 1.1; 10.6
